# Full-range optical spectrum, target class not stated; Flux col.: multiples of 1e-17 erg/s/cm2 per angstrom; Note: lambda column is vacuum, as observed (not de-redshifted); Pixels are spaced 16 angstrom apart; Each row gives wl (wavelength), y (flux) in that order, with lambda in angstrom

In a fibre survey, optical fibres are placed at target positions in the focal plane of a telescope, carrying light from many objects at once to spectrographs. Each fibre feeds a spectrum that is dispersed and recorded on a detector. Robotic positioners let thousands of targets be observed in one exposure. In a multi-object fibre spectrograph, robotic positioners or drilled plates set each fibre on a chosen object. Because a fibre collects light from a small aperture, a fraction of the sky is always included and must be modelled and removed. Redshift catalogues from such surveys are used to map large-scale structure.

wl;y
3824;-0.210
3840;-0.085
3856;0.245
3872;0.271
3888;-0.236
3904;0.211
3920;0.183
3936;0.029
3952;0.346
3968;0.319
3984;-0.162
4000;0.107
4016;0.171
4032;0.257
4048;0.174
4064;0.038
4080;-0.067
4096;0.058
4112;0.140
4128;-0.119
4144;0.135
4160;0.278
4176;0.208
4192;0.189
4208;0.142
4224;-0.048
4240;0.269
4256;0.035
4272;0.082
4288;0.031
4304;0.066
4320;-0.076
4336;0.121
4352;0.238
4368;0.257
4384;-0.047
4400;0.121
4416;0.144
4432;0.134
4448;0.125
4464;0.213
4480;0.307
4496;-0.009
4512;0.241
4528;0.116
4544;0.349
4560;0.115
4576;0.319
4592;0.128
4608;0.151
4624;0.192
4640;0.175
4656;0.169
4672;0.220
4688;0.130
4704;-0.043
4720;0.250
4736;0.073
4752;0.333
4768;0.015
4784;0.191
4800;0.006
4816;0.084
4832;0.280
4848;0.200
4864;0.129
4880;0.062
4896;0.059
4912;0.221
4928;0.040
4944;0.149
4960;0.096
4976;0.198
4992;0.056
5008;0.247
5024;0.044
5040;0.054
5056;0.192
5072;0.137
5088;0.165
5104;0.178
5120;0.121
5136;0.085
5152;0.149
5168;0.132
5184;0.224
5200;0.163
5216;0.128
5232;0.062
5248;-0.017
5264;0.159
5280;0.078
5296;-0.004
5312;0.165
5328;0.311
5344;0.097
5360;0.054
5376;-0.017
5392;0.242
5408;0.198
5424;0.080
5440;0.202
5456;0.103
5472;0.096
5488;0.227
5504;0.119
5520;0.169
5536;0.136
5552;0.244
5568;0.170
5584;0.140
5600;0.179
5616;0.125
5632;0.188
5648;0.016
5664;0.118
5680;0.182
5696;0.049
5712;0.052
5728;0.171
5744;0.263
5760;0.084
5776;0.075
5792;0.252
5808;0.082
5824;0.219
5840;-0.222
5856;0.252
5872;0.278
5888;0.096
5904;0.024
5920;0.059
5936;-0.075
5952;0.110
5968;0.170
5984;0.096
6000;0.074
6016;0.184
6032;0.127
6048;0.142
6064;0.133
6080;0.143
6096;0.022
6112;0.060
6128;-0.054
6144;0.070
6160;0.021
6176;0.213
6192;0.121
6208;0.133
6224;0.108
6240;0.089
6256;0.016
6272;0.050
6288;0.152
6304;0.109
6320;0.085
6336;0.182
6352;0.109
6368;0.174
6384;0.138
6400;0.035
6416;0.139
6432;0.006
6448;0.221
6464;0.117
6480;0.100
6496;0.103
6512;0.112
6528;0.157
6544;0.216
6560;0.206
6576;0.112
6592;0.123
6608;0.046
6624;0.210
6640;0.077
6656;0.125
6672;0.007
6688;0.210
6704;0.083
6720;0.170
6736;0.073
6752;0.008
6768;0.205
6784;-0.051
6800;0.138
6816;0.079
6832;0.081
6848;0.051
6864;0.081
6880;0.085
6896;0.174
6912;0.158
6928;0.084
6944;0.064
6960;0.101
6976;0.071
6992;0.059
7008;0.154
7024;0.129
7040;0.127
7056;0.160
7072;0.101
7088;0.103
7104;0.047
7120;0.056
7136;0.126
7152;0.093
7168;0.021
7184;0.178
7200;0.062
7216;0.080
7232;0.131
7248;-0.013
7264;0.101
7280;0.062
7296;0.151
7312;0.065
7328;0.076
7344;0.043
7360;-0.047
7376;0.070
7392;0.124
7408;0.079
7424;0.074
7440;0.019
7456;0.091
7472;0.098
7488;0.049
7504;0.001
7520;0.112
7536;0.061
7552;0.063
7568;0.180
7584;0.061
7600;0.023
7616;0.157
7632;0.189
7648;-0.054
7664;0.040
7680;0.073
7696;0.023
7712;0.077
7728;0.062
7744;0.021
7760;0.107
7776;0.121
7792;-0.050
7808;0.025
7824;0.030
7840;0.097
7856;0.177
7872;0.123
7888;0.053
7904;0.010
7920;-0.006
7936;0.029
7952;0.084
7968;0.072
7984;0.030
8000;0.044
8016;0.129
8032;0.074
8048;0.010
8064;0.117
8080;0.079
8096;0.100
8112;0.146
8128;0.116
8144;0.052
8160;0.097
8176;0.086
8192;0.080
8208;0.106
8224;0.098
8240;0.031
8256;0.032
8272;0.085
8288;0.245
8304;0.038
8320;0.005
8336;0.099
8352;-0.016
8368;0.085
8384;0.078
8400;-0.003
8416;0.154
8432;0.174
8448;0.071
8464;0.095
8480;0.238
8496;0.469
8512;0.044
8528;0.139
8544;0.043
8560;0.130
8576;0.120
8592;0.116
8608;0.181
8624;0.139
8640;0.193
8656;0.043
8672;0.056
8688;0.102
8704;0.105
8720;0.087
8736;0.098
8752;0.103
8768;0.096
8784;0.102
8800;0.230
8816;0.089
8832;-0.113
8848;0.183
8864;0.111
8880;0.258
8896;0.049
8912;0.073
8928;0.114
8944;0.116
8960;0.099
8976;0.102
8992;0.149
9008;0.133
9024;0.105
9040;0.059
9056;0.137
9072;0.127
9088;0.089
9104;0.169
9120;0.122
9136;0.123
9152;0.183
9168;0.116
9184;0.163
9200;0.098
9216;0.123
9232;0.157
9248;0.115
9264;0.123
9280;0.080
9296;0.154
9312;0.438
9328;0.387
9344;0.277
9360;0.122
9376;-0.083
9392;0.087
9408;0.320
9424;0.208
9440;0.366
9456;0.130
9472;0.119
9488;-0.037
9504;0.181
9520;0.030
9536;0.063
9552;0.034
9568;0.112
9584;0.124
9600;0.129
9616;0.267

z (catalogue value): 1.28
